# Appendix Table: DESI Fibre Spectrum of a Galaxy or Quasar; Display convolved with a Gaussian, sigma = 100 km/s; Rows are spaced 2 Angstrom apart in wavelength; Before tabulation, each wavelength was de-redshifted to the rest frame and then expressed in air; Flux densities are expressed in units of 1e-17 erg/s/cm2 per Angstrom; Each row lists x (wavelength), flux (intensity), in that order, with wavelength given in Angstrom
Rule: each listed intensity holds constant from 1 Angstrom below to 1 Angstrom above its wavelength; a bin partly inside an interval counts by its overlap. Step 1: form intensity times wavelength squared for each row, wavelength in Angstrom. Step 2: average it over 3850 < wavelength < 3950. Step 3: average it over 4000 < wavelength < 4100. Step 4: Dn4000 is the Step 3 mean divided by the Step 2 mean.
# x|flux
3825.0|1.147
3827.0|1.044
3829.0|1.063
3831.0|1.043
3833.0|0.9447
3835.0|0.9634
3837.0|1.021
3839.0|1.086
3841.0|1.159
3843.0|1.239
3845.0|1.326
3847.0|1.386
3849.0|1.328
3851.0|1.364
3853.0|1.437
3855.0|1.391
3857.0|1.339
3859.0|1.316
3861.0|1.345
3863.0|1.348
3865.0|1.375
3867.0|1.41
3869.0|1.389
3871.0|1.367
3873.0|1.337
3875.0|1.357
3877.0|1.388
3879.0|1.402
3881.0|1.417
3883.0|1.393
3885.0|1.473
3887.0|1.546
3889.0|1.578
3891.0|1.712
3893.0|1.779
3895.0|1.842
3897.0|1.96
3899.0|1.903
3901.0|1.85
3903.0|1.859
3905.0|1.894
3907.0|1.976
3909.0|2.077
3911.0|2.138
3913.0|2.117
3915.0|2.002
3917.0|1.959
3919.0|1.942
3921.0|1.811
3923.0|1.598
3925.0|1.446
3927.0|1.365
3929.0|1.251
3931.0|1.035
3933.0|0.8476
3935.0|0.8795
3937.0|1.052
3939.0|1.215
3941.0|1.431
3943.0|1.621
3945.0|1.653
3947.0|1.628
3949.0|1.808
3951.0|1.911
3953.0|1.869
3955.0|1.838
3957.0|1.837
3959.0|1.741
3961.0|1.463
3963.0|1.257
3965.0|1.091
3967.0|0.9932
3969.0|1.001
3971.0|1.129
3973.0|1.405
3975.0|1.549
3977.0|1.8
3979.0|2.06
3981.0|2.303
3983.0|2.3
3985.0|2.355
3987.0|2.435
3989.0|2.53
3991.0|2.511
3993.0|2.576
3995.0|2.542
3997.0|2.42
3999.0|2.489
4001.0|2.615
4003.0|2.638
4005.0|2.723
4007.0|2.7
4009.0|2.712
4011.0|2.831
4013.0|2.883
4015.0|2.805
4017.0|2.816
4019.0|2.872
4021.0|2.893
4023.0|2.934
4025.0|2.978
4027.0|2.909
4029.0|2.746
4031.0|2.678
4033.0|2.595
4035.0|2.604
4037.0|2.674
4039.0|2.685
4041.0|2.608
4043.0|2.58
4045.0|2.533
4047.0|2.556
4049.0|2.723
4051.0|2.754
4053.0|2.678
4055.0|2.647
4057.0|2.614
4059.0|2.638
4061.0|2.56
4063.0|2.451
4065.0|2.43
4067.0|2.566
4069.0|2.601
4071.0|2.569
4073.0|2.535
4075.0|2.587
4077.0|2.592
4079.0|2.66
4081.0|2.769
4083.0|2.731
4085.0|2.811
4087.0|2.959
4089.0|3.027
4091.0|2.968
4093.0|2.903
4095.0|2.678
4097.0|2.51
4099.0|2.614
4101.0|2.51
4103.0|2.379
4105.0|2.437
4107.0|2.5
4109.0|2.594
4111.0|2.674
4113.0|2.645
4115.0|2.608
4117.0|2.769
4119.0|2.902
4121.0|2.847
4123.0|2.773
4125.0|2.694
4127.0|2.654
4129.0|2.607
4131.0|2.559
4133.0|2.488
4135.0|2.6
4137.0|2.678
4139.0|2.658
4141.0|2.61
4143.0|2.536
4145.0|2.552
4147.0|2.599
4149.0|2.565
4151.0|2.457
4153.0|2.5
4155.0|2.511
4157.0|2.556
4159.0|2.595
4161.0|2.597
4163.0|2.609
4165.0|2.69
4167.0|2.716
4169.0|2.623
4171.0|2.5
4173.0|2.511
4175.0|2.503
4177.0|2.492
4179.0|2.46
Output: 1.88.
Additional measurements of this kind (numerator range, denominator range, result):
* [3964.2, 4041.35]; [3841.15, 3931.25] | 1.62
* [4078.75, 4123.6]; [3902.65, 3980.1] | 1.86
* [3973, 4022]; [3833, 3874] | 2.08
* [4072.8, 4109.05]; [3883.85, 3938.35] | 1.77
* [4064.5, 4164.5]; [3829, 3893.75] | 2.24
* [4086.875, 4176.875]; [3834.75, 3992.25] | 1.85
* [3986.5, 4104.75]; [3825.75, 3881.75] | 2.32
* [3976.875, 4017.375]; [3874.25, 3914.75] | 1.54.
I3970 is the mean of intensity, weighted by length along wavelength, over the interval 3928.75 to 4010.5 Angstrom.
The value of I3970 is 1.85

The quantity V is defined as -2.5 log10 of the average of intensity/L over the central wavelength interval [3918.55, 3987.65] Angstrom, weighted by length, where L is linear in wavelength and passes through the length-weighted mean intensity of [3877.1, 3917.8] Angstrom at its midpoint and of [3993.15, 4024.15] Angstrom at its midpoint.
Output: 0.40 mag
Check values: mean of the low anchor 1.78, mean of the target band 1.56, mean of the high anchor 2.72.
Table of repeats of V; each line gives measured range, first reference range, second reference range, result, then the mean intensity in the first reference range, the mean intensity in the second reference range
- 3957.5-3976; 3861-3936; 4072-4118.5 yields 0.44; 1.59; 2.67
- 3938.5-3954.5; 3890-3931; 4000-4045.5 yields 0.26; 1.8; 2.74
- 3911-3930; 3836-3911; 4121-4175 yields -0.04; 1.51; 2.6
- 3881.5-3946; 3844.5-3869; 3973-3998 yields 0.07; 1.37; 2.25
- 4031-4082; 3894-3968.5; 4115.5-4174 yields -0.18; 1.62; 2.62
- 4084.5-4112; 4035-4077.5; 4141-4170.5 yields -0.04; 2.6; 2.58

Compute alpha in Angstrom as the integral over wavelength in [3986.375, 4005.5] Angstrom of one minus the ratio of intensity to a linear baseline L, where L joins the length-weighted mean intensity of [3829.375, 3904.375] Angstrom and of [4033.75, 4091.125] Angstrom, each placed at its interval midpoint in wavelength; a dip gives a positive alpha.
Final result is -2.7 Angstrom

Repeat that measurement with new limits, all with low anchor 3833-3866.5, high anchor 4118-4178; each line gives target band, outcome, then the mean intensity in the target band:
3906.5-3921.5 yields -4.4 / 2.01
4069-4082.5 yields -2.0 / 2.62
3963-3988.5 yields 2.0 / 1.7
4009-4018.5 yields -3.9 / 2.82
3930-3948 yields 4.4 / 1.26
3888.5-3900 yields -2.6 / 1.81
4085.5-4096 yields -2.5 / 2.9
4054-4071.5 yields -2.7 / 2.56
